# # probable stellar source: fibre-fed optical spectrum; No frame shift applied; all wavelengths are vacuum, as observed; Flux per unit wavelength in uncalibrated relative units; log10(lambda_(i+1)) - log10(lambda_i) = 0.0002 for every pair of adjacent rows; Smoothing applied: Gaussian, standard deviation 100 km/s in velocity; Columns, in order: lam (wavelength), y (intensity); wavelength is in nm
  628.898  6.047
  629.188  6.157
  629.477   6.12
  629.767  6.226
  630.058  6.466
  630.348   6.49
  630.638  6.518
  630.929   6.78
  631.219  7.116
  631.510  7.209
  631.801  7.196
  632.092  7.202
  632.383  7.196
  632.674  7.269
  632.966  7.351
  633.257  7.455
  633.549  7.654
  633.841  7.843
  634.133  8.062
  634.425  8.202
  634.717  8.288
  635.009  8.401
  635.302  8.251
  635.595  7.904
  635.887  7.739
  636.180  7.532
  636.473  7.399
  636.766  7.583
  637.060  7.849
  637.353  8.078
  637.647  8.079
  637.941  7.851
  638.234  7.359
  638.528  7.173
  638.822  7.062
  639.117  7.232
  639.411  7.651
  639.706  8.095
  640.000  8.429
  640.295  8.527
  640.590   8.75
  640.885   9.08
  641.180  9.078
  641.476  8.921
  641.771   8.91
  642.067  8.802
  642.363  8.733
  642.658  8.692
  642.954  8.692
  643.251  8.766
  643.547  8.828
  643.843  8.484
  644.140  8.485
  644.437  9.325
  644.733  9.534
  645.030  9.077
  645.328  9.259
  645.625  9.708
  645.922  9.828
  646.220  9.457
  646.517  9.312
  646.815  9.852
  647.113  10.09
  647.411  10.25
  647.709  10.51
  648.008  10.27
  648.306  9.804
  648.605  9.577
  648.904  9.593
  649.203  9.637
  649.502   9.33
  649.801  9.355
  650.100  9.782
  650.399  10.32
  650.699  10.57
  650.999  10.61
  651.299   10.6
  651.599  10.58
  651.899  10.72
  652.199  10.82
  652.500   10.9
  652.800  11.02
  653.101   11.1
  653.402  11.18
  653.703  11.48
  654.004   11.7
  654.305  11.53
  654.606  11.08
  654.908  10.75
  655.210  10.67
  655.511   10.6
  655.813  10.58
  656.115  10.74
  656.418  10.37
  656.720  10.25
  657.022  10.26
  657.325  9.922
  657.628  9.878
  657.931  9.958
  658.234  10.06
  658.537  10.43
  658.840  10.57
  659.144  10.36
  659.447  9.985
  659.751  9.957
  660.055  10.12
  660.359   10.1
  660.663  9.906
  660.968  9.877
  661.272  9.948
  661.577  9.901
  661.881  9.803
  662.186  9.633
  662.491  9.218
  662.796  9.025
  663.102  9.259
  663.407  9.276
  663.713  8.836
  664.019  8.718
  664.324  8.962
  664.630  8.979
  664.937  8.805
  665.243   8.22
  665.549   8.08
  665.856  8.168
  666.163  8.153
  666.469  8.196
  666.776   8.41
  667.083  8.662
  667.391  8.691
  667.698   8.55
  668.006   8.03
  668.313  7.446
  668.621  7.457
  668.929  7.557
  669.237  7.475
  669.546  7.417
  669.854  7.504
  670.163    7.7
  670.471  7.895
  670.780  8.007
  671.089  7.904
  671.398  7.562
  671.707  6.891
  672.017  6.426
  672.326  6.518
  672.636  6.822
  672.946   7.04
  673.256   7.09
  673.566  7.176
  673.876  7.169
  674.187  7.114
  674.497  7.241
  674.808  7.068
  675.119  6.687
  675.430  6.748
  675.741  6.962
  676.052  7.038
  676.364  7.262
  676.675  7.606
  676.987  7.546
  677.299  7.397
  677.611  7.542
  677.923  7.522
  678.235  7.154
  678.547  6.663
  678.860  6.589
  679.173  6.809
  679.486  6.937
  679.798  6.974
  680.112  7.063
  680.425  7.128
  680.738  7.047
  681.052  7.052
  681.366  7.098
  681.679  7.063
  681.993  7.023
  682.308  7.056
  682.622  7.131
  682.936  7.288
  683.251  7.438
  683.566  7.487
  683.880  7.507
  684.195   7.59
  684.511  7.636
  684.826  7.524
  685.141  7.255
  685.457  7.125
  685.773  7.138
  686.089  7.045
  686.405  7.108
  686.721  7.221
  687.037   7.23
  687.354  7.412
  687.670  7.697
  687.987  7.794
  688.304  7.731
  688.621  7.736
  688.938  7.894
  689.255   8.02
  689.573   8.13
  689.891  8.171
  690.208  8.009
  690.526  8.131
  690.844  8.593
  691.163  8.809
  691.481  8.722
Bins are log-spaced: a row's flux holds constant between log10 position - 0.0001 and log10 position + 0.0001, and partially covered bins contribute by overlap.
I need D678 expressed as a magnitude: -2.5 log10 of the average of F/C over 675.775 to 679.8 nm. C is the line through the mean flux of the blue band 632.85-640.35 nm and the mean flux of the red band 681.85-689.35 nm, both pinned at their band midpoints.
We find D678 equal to 0.047 mag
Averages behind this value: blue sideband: 7.8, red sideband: 7.42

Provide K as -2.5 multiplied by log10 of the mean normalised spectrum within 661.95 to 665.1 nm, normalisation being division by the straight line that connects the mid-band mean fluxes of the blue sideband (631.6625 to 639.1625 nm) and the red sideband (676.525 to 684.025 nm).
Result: -0.229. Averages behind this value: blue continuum 7.67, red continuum 7.17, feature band 9.09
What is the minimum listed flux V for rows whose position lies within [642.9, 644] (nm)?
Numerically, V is 8.484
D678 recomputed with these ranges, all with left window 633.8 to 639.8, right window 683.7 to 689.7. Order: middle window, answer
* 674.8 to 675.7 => 0.12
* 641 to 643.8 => -0.14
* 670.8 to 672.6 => 0.07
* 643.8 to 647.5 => -0.22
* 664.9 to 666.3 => -0.08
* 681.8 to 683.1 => 0.06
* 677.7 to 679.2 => 0.09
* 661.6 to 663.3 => -0.23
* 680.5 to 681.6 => 0.07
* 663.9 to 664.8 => -0.17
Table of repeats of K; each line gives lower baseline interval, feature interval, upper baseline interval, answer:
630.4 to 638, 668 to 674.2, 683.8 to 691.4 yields 0.05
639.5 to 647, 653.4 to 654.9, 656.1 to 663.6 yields -0.18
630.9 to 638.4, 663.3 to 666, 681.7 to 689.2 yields -0.16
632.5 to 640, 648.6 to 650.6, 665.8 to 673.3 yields -0.25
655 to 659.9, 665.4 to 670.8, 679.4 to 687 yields 0.14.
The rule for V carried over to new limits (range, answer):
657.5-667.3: 8.08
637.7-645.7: 7.062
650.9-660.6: 9.878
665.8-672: 6.891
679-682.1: 6.809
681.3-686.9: 7.023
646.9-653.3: 9.33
